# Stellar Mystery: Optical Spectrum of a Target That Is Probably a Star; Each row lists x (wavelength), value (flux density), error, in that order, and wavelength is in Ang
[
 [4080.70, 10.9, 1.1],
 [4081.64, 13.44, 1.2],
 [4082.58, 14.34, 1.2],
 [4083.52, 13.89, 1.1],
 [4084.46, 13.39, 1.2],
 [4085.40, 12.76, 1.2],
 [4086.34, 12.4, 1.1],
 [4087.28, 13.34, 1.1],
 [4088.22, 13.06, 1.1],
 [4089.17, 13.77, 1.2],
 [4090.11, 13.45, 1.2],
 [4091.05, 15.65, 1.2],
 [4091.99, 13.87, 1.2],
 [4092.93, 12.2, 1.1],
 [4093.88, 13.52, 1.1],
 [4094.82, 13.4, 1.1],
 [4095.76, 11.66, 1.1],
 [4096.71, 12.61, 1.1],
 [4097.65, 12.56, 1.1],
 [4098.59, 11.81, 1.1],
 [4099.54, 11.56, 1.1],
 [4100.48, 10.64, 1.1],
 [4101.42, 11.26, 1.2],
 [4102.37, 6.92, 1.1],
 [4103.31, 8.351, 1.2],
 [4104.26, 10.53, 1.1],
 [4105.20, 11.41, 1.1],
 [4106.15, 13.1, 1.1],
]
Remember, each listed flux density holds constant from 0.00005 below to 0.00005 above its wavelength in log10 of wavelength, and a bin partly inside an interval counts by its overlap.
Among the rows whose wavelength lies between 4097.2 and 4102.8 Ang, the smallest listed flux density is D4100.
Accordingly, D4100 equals 6.92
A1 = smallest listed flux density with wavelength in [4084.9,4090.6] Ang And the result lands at 12.4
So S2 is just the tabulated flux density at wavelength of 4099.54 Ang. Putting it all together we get 11.56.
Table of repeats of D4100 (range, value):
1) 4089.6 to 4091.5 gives 13.45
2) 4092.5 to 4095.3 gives 12.2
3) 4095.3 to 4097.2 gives 11.66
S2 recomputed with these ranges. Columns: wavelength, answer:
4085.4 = 12.76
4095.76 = 11.66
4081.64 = 13.44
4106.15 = 13.1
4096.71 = 12.61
